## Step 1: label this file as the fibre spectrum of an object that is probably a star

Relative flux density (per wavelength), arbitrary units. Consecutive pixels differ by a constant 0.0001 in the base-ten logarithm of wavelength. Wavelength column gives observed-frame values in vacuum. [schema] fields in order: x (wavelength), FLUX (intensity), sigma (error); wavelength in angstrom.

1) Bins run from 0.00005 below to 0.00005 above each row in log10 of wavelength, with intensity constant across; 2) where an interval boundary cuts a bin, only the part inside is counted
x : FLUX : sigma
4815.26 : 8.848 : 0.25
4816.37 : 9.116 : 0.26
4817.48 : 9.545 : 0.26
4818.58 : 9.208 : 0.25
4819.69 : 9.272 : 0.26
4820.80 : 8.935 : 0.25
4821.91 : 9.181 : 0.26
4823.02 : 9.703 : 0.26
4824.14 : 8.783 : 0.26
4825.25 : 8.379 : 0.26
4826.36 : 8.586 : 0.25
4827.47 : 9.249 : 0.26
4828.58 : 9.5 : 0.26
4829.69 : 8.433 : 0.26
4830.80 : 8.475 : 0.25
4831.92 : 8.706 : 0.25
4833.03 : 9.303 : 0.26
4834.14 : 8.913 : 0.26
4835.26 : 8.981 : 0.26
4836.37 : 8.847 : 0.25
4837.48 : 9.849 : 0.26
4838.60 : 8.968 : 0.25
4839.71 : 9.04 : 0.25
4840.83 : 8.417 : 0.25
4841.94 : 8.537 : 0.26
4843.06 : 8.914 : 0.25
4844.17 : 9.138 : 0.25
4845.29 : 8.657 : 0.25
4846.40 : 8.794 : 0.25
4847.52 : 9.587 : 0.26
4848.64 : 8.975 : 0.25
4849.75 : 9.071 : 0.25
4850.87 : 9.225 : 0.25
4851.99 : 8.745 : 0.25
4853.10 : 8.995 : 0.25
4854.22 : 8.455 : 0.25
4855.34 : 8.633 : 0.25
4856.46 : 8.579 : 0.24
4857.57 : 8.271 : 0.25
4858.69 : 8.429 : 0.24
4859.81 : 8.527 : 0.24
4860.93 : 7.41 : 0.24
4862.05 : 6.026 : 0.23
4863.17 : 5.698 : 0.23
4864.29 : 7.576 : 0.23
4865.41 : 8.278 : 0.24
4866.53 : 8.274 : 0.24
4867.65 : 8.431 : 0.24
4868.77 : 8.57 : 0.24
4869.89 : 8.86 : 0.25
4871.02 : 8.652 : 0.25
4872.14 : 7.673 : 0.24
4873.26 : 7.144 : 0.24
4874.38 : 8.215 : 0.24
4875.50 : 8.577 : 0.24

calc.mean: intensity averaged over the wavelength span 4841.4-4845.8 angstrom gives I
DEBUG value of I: 8.81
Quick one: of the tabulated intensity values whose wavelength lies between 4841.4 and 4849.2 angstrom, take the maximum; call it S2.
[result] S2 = 9.587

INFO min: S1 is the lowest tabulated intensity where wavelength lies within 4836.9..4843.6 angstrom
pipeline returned 8.417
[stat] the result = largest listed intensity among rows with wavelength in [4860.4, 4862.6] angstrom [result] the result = 7.41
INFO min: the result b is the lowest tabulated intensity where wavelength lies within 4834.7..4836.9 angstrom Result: 8.847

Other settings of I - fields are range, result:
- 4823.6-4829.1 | 8.9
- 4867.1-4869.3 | 8.5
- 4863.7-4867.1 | 8.03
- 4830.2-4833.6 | 8.82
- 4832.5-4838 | 9.18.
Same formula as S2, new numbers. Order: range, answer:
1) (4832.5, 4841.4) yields 9.849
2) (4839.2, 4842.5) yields 9.04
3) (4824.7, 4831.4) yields 9.5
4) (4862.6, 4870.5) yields 8.86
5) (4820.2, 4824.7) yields 9.703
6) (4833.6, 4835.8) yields 8.981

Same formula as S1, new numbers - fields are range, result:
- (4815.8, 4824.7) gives 8.783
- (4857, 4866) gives 5.698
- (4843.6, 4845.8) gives 8.657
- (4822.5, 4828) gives 8.379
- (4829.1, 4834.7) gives 8.433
